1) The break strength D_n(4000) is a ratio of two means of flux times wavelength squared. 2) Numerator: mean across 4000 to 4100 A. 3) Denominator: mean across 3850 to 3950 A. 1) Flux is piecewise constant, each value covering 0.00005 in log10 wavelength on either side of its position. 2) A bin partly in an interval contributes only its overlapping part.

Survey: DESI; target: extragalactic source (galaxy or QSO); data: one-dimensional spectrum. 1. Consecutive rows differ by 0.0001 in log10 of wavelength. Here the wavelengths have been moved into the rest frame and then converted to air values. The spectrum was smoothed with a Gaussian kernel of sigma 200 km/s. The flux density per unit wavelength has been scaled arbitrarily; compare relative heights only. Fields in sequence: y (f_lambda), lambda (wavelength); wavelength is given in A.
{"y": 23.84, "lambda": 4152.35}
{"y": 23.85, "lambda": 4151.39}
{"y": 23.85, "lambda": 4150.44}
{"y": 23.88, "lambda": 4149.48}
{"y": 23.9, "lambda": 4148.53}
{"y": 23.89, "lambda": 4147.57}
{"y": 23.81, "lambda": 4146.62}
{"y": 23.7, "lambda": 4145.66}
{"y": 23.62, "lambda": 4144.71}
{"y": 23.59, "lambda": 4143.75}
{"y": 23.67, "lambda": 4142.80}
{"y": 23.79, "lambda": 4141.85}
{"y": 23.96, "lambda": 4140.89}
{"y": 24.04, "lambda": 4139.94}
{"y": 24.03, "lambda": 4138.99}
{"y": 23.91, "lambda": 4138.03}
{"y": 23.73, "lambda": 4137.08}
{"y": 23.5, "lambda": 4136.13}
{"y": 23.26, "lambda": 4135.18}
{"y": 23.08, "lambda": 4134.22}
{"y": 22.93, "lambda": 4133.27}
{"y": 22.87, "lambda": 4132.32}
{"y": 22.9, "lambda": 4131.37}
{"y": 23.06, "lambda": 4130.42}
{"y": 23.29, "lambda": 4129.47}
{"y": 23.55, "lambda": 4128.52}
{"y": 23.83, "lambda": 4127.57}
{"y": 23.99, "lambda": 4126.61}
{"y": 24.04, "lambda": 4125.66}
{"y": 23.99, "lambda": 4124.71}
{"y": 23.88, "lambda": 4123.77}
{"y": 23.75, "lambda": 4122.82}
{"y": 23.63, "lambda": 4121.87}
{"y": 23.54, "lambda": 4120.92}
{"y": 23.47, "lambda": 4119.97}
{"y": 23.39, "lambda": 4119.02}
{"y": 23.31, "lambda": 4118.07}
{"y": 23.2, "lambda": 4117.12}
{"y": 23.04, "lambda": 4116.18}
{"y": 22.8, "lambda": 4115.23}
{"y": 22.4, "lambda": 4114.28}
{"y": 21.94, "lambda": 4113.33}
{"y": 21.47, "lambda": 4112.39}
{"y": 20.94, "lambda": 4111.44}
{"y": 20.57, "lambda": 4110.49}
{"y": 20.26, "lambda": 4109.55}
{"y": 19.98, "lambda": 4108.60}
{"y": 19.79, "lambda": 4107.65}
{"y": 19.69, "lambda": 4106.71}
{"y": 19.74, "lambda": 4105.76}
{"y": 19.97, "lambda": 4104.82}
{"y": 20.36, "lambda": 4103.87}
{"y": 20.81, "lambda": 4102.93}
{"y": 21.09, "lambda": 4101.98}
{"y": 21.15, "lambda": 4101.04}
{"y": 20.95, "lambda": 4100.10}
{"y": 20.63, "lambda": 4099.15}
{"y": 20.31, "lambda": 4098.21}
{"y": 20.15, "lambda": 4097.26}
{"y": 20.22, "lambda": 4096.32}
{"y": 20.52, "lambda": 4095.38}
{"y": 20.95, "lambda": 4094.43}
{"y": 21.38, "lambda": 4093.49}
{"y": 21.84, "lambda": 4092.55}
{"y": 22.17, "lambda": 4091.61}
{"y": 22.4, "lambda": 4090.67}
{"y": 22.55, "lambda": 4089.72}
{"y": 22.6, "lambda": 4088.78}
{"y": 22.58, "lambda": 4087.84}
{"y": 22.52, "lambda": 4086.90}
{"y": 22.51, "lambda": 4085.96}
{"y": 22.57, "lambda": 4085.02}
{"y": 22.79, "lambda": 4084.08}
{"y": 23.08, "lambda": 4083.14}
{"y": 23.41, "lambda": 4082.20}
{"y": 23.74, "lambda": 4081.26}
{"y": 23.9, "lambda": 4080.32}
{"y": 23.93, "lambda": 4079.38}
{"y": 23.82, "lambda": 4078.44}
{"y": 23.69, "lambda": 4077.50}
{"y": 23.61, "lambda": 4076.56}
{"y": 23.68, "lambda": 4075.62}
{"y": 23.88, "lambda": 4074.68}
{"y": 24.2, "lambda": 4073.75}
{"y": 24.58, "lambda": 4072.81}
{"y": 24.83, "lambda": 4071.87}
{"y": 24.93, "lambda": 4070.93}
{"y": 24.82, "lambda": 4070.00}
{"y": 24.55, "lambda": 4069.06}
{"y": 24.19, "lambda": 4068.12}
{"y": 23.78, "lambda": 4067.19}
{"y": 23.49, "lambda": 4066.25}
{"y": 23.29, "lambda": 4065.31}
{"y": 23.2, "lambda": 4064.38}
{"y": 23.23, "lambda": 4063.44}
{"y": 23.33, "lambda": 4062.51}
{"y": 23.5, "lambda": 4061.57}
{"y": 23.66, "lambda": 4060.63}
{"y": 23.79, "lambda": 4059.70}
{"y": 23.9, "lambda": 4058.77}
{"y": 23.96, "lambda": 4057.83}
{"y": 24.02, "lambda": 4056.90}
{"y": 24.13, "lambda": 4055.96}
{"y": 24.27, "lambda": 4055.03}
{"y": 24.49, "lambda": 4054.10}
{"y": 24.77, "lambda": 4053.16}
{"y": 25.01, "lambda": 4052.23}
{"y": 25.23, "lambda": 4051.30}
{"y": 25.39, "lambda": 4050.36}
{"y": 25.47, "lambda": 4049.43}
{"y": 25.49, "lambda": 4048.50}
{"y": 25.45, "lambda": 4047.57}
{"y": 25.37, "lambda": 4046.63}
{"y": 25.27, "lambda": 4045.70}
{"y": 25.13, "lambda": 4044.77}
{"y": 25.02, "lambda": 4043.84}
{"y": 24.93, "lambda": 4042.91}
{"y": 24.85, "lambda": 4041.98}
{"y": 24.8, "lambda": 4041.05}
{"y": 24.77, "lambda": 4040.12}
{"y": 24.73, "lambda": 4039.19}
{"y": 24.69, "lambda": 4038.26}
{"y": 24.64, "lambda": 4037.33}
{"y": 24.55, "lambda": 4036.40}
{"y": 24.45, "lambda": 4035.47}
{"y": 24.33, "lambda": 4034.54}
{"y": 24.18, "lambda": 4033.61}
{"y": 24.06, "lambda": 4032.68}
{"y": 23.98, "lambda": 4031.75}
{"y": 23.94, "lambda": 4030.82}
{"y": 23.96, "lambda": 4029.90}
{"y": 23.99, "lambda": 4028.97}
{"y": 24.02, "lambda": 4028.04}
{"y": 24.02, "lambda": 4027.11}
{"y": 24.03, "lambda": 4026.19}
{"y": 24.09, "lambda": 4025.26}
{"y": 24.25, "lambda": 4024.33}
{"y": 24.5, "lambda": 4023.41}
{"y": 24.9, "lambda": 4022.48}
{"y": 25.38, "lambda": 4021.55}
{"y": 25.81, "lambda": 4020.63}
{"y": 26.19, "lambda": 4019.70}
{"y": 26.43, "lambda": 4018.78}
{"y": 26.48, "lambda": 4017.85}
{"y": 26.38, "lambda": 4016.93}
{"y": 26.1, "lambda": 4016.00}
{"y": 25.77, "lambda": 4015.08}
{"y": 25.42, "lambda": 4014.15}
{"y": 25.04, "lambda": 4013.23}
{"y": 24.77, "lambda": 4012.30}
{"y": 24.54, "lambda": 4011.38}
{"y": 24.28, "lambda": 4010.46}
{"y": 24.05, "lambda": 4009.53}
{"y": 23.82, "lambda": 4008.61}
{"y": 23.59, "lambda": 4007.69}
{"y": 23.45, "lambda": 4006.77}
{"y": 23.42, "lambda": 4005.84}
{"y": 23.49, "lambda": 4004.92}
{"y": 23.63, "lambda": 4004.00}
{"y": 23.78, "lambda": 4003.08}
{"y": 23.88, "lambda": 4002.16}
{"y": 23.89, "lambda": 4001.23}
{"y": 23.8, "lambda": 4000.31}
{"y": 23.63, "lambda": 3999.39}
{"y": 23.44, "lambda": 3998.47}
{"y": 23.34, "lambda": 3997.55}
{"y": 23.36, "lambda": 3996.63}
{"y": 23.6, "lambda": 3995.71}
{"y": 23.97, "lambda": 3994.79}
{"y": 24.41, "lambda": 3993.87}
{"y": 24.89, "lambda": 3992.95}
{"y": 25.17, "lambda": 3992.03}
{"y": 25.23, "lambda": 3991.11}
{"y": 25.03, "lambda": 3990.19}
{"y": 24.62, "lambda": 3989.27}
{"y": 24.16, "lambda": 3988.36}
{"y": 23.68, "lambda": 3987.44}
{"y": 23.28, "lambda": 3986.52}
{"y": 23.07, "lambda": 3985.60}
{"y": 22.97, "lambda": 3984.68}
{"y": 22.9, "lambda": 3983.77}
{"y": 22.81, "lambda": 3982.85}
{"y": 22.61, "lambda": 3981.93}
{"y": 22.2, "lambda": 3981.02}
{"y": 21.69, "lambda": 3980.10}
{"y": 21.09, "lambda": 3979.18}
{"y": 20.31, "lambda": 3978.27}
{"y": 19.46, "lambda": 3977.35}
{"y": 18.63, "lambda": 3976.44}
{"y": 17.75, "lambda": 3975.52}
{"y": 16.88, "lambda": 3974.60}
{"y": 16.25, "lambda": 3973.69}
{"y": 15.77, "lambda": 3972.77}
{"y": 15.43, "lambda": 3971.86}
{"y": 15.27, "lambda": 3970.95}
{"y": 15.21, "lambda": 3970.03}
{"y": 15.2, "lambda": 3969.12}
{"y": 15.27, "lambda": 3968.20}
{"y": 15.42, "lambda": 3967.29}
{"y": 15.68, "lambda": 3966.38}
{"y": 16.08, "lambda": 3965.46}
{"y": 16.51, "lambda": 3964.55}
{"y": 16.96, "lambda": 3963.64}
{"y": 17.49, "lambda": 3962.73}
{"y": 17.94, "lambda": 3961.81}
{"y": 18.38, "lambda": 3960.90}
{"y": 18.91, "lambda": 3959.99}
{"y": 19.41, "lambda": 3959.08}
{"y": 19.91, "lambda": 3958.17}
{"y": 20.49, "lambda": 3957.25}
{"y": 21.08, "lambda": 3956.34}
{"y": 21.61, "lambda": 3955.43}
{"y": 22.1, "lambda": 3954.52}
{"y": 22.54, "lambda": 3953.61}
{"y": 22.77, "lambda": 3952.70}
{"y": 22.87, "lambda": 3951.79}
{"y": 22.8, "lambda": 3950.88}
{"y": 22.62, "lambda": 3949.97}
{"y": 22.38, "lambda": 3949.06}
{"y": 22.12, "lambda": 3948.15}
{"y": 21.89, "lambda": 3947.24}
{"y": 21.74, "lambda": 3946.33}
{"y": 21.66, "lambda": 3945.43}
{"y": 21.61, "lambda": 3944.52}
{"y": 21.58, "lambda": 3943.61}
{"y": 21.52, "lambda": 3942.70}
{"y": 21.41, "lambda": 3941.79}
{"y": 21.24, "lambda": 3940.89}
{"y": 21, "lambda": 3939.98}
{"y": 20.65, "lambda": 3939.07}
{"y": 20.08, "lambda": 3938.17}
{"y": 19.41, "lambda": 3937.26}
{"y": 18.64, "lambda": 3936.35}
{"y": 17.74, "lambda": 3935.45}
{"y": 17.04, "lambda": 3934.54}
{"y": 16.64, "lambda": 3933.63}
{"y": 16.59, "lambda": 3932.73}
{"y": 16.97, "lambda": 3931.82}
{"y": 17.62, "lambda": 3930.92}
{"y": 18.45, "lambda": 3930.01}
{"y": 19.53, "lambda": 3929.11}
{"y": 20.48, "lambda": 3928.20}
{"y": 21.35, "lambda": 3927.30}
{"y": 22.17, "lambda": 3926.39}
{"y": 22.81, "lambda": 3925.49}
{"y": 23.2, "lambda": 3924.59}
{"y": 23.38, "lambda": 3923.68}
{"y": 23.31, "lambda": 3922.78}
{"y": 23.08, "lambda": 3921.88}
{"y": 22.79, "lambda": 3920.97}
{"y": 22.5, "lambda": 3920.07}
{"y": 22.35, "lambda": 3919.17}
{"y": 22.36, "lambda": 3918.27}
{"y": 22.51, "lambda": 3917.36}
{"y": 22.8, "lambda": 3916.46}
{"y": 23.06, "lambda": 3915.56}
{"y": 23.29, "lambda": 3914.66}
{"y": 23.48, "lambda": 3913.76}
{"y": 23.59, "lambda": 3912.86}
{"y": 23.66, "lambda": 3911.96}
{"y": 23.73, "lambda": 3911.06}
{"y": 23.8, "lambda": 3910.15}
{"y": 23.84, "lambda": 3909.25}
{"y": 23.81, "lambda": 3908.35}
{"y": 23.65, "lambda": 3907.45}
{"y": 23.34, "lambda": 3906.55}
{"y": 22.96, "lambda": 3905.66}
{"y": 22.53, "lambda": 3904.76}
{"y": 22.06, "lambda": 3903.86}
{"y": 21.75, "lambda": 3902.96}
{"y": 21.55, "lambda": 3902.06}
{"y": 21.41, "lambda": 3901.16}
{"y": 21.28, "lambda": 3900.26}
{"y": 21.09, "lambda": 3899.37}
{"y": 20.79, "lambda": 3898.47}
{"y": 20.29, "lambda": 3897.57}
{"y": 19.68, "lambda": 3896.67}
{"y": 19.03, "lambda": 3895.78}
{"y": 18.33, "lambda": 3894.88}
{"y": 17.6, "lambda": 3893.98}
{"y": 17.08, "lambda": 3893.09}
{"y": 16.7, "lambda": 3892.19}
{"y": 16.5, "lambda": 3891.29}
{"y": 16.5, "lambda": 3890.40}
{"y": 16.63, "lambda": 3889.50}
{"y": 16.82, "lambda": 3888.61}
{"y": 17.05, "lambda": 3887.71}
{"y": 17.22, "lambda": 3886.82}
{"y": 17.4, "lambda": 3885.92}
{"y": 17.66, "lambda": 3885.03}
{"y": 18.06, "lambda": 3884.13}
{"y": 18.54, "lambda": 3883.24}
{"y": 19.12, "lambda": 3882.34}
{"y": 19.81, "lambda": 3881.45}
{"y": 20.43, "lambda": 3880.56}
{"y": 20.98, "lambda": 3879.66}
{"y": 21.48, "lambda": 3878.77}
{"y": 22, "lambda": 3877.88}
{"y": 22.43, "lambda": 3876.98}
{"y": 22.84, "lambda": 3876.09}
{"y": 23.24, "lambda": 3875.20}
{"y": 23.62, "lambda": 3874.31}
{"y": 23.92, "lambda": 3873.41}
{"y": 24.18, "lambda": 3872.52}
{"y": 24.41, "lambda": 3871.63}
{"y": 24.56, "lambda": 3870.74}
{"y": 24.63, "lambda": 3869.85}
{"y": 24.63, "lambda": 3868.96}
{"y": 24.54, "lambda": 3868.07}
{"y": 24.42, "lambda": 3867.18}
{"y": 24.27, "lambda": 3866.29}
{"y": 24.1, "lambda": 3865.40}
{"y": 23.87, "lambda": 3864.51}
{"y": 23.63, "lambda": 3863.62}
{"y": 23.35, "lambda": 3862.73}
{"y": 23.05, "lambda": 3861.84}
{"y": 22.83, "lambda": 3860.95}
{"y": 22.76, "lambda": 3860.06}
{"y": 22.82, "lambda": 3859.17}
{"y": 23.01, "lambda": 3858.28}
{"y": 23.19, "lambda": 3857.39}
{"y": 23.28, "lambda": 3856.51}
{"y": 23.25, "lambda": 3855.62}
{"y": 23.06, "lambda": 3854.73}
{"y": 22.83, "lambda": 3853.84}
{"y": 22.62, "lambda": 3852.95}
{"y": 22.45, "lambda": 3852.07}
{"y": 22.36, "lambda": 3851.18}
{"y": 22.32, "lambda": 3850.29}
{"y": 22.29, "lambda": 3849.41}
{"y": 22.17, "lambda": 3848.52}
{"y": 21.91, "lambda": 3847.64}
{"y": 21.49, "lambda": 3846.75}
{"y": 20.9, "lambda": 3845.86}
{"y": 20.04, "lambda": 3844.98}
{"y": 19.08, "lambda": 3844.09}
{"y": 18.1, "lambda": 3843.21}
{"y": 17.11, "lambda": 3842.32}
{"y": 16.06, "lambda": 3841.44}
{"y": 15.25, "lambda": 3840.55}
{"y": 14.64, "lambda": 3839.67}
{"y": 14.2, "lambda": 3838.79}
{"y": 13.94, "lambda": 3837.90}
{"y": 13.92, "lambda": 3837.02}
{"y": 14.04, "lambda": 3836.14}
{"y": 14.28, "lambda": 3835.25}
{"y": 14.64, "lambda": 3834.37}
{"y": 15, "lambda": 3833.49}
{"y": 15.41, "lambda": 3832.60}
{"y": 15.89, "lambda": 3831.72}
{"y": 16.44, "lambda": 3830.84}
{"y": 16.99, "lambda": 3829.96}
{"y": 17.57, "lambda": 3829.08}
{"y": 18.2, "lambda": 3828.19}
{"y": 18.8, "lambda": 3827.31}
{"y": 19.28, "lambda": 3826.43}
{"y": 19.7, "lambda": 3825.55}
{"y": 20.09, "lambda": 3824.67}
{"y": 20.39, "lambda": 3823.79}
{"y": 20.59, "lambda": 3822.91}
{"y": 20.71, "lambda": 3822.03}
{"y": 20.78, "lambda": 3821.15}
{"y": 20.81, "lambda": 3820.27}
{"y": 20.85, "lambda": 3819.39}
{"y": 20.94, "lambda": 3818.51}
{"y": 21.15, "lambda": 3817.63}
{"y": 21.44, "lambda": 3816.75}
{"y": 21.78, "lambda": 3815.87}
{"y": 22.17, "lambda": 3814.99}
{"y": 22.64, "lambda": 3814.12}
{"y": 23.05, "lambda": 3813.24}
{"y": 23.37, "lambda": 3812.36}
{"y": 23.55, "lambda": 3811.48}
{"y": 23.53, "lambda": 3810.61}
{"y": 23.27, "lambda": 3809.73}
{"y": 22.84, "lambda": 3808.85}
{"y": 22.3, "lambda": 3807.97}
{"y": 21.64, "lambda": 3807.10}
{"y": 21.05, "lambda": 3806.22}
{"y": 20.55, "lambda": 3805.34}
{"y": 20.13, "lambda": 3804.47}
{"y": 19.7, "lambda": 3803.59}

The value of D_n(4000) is 1.21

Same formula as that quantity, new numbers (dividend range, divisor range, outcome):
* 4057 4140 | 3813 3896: 1.27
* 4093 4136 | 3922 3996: 1.16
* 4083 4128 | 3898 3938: 1.12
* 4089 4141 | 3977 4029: 0.98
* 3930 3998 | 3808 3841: 1.15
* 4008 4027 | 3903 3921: 1.15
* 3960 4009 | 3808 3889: 1.09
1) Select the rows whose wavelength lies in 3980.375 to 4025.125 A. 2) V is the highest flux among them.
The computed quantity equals 26.48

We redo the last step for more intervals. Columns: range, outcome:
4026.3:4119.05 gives 25.49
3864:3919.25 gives 24.63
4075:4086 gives 23.93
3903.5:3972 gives 23.84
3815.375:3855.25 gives 23.06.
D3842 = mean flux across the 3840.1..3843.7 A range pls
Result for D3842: 16.7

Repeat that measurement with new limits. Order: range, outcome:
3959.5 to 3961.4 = 18.7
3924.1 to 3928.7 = 22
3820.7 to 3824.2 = 20.6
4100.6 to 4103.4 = 21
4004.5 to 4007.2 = 23.4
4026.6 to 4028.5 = 24.1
